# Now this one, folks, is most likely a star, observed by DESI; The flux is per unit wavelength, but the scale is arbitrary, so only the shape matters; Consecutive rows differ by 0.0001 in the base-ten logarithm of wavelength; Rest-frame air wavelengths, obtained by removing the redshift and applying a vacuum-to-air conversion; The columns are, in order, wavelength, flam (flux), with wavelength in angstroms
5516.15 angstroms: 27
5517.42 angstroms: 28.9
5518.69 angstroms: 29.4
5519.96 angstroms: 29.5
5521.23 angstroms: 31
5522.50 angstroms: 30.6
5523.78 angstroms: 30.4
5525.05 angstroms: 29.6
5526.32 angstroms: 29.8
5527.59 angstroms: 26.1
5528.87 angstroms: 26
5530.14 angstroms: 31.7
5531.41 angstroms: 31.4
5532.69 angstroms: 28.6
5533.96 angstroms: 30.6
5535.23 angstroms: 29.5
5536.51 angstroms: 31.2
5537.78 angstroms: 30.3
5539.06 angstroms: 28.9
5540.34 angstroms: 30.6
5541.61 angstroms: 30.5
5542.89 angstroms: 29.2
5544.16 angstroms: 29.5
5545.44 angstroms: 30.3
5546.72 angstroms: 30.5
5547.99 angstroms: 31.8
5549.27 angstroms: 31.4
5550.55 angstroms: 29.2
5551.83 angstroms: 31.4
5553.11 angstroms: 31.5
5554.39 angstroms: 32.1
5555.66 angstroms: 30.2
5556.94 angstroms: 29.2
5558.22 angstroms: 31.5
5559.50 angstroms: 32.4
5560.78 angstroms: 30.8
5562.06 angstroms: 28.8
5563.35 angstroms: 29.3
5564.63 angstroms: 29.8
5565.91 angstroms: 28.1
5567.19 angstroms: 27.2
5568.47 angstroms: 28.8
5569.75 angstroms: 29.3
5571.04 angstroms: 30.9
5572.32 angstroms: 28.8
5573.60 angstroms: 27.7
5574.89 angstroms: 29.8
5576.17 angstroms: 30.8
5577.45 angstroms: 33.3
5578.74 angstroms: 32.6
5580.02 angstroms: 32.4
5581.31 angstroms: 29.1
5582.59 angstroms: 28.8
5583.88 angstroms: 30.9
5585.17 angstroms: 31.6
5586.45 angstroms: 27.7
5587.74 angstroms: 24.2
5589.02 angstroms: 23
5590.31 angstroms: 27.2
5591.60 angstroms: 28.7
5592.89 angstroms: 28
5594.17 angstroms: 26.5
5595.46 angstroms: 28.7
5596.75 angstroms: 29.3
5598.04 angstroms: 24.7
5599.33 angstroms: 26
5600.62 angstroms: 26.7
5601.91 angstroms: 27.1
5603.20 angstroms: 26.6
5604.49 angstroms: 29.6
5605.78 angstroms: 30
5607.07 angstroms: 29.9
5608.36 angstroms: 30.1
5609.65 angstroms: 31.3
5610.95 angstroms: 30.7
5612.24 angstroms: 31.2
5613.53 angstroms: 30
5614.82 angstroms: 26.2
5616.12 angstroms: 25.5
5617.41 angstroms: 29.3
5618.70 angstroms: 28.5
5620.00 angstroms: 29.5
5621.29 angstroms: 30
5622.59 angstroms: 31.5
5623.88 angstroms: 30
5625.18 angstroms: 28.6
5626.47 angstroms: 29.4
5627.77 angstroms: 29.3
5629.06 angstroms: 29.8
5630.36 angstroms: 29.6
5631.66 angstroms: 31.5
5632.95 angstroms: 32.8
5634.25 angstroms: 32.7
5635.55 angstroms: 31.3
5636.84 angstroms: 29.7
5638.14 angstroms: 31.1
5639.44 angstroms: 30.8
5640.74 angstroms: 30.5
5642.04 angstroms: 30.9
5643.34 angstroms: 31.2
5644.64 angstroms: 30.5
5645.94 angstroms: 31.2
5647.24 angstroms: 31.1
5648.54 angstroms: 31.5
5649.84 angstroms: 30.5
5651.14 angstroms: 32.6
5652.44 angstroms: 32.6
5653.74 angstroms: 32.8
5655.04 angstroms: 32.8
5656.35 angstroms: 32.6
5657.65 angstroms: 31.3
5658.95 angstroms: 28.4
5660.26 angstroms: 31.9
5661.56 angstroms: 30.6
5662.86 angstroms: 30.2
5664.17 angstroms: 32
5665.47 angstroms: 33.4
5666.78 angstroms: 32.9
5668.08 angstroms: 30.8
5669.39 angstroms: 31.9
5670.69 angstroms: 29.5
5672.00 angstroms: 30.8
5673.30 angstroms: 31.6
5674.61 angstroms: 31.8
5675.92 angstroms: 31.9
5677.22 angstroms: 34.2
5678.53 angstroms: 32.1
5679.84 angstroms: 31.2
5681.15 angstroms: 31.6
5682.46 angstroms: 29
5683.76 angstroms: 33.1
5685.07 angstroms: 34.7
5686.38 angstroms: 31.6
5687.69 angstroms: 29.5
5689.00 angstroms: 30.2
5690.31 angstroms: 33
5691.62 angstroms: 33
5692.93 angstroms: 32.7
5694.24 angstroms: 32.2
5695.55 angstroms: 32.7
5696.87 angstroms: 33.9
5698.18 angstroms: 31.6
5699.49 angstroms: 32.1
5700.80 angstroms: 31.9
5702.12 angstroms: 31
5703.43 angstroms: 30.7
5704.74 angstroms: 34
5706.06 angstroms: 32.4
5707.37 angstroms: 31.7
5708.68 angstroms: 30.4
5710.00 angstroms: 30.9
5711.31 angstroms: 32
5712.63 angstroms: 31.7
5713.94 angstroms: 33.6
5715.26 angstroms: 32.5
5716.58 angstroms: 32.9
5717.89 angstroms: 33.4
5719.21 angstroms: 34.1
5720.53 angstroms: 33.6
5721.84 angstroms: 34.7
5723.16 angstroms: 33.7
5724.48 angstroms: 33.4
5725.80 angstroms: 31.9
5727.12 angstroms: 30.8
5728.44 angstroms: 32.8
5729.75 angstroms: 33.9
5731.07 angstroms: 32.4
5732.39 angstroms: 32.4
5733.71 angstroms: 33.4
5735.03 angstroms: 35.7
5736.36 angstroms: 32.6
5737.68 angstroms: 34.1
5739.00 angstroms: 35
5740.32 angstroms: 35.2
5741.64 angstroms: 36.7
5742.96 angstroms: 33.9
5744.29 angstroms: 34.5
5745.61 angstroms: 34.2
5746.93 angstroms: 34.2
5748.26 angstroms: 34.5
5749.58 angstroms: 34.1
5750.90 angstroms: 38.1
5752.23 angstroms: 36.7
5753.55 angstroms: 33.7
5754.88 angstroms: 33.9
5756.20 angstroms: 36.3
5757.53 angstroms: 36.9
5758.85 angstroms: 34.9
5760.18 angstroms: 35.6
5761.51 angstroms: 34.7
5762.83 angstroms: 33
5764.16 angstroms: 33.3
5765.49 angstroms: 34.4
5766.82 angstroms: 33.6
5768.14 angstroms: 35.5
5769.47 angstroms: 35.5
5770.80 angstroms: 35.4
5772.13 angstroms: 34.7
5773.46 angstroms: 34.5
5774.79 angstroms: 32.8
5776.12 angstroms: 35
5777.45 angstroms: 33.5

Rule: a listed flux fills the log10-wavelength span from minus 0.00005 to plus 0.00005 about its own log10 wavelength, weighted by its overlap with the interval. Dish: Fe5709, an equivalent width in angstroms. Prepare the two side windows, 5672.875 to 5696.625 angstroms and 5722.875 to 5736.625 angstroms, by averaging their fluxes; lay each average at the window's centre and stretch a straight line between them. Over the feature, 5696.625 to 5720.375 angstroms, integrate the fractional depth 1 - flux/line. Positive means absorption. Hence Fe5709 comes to 0.2 angstroms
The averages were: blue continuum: 32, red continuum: 33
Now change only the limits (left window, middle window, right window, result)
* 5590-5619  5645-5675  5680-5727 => -0.93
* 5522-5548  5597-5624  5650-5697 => 1.88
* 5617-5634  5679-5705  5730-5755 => 0.49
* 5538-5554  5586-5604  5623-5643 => 2.21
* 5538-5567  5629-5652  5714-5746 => 0.59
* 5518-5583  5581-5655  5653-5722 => 3.61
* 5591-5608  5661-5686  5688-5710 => -0.65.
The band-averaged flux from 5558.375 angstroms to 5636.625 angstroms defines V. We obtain 29.2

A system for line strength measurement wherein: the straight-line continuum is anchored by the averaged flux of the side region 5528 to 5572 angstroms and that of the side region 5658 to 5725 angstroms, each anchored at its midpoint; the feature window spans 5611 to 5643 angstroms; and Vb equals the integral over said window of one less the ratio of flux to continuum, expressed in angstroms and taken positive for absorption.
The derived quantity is 1.2 angstroms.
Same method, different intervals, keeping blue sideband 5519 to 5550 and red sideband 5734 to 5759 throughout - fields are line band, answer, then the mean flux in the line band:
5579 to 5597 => 1.6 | 28.4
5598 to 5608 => 1.2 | 27.8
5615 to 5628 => 1.2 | 29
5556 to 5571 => 0.5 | 29.6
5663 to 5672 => 0.4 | 31.6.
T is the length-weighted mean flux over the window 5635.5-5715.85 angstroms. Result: 31.7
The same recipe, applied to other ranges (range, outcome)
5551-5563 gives 30.8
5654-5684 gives 31.5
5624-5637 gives 30.5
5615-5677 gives 30.9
